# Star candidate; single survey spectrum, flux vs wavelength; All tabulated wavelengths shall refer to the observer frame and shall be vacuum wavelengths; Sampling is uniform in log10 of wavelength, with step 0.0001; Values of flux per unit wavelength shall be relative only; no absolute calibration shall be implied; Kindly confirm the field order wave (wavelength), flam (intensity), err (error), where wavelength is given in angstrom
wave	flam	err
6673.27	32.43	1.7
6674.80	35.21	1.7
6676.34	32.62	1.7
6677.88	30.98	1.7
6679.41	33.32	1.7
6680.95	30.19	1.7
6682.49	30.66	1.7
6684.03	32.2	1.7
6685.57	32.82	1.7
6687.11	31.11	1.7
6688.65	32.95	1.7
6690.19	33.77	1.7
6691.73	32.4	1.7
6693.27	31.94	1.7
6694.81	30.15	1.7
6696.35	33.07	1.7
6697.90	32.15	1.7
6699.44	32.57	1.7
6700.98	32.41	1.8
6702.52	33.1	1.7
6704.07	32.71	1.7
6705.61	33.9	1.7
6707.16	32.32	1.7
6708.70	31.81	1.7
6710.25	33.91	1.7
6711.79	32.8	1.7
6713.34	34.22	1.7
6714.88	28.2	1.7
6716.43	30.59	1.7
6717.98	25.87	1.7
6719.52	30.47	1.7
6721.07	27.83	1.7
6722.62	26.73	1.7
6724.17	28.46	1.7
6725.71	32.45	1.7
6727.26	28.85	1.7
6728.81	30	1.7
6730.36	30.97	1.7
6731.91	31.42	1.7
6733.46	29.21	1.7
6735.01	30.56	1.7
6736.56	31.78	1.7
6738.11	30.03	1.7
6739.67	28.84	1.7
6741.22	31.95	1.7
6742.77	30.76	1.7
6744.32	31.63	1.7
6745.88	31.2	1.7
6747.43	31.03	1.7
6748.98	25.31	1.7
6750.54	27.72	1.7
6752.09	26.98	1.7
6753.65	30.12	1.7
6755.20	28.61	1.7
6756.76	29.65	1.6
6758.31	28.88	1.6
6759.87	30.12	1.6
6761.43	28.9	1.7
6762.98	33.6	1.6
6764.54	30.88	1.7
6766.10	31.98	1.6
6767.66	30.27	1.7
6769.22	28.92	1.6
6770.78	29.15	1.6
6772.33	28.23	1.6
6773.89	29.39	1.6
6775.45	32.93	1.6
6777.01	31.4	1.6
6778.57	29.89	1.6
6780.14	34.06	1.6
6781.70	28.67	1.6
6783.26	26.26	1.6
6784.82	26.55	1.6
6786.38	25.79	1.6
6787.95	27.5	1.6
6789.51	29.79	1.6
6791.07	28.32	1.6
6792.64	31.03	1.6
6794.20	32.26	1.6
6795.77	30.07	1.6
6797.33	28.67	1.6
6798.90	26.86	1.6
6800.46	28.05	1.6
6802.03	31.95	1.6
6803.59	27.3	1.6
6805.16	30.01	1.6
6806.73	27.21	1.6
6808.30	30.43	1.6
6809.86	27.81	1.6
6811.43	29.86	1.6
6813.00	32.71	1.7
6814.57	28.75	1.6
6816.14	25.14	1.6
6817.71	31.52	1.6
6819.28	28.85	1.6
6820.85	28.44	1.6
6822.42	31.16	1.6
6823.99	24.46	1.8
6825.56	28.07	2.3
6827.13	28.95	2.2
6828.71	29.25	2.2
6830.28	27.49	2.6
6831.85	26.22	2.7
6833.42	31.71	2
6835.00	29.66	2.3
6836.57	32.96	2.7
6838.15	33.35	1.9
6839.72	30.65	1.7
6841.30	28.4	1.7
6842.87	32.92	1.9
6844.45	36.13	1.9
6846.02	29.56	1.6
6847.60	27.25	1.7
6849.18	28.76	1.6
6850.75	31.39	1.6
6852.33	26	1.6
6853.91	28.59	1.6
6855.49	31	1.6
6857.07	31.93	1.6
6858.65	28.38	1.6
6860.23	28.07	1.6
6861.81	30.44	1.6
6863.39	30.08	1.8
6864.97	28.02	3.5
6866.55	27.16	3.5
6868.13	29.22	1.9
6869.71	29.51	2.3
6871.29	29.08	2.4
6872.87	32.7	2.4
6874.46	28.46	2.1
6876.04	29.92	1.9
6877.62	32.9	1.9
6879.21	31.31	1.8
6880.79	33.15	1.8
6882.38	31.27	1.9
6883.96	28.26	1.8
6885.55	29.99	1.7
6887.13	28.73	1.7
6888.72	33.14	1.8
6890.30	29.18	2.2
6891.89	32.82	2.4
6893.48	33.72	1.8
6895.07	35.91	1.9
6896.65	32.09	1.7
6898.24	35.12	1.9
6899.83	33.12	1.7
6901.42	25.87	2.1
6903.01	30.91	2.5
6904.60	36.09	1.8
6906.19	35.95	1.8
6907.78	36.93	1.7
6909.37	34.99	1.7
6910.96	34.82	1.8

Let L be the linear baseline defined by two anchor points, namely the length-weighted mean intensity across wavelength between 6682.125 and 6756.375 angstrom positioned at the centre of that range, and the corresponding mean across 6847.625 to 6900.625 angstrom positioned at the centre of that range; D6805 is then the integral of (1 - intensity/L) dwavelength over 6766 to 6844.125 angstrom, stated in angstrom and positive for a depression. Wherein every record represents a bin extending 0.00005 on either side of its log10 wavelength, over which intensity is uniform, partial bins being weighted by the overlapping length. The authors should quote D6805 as 3.1 angstrom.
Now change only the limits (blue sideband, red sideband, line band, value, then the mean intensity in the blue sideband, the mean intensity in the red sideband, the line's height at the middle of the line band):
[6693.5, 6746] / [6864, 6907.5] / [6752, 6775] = 0.9 angstrom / 31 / 31.3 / 31.1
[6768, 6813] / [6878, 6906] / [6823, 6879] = 2.1 angstrom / 29.3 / 31.9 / 30.9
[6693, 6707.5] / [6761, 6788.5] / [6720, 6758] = 1.7 angstrom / 32.4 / 29.7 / 31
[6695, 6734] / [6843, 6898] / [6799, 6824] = 1.3 angstrom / 31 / 30.5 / 30.7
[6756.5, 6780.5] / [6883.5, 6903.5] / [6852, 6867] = 1.0 angstrom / 30.5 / 31.5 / 31.2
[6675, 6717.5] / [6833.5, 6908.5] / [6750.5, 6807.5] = 3.9 angstrom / 32.2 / 31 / 31.6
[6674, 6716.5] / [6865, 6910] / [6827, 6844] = 0.8 angstrom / 32.3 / 31.6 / 31.8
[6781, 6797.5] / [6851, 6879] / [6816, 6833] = 0.4 angstrom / 28.6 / 29.6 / 29.1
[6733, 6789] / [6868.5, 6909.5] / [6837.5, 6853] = 0.3 angstrom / 29.7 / 31.9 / 31.1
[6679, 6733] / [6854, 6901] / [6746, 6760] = 1.1 angstrom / 31.4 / 30.8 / 31.2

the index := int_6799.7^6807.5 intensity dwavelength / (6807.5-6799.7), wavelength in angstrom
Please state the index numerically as 28.9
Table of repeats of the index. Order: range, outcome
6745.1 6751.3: 28.8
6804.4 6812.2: 29.1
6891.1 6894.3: 33.2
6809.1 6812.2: 28.8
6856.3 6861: 29.4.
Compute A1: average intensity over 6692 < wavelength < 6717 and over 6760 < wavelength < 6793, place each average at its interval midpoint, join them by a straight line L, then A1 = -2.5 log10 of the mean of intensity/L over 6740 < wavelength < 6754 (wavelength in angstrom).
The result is 0.04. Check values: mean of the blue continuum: 32.3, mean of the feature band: 29.6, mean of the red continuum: 29.7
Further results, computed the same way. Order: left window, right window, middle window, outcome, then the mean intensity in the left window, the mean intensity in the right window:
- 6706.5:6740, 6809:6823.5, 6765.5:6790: 0.01 mag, 30.3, 29.3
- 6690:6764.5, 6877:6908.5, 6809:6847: 0.07 mag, 30.6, 32.3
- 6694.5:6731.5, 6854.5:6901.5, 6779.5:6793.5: 0.08 mag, 31.1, 30.8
